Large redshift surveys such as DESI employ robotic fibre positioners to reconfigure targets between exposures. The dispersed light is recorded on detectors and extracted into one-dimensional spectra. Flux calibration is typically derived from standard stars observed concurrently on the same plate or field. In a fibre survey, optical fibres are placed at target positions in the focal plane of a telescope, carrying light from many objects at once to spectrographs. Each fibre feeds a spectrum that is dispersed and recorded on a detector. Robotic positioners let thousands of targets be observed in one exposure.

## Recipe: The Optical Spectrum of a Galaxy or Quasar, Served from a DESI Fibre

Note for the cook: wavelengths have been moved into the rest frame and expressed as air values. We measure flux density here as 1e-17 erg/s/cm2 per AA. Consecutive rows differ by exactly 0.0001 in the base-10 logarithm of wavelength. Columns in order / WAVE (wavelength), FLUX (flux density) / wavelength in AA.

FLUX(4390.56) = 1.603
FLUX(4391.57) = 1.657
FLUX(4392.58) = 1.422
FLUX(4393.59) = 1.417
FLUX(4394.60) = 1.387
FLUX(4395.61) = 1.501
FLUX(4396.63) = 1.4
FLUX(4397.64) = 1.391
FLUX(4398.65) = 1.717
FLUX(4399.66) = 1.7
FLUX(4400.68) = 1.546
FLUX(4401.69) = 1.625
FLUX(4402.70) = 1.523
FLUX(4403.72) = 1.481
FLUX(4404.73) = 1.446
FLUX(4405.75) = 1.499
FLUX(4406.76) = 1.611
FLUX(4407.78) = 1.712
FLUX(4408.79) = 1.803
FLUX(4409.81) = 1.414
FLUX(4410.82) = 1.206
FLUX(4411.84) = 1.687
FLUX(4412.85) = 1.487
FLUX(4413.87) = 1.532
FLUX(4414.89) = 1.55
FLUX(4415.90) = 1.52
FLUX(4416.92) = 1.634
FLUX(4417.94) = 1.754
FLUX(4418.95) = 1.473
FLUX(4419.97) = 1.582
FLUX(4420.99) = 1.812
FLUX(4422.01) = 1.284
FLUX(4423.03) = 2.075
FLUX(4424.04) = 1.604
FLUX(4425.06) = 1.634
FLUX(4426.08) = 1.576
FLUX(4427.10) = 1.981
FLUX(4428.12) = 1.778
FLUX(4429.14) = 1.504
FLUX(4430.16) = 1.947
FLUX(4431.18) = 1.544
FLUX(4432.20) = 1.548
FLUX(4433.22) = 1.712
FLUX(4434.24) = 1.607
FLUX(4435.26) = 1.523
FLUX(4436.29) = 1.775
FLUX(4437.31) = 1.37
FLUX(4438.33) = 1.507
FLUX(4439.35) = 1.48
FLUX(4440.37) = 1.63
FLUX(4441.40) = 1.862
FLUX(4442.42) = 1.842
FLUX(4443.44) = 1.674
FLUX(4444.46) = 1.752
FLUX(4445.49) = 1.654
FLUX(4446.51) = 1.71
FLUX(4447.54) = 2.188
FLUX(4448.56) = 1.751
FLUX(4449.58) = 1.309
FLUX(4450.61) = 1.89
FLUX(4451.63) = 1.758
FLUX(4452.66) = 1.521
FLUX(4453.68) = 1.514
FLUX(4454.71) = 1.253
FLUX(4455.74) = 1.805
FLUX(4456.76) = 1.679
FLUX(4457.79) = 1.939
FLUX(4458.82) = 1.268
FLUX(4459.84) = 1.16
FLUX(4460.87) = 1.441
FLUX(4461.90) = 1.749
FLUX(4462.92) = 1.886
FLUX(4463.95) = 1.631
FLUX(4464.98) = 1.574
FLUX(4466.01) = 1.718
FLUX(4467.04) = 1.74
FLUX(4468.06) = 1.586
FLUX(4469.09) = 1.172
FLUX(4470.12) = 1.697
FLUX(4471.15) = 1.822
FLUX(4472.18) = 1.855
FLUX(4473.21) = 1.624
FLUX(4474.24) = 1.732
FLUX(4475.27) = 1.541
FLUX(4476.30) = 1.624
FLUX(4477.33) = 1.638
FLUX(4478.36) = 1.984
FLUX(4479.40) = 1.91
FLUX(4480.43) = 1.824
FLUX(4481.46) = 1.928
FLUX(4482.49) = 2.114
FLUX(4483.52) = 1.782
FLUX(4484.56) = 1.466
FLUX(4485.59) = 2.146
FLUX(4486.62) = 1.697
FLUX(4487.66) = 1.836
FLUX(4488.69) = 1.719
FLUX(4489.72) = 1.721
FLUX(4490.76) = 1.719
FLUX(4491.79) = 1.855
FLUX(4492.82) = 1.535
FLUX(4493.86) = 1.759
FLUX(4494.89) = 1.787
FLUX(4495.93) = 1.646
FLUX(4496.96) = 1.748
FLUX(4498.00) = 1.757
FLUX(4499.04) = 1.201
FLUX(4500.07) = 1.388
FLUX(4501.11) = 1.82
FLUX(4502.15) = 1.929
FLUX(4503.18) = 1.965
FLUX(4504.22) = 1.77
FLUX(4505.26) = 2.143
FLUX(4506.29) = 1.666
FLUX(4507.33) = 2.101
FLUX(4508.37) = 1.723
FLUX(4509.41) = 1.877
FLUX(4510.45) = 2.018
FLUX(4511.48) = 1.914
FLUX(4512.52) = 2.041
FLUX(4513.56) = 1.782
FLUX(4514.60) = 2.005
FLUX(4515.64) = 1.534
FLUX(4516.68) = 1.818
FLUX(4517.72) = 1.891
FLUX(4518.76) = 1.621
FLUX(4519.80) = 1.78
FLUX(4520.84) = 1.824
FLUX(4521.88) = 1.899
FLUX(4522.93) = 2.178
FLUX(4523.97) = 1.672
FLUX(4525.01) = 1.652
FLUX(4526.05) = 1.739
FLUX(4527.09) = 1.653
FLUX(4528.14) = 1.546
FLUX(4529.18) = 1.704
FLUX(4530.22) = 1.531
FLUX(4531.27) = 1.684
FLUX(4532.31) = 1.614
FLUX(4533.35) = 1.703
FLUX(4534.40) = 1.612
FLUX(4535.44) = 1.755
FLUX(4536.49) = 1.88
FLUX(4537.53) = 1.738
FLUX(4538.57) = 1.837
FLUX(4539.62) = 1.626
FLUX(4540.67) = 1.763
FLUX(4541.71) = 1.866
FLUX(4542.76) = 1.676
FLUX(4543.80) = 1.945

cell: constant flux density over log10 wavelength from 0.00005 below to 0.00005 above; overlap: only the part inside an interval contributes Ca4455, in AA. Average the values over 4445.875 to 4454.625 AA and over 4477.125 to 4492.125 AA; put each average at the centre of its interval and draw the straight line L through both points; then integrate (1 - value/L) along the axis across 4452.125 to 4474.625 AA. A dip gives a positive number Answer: 1.7 AA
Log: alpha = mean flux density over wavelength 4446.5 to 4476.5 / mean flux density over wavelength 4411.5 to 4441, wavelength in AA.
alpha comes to 1.0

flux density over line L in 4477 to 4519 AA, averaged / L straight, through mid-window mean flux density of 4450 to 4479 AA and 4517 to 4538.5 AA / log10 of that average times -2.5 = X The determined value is -0.070 mag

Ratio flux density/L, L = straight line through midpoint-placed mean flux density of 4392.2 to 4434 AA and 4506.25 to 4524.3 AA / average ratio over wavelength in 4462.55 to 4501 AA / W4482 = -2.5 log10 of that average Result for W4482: 0.035 mag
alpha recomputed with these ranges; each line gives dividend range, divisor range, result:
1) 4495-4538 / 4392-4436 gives 1.12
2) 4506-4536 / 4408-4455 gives 1.09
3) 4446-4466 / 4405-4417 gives 1.06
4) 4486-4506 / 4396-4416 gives 1.13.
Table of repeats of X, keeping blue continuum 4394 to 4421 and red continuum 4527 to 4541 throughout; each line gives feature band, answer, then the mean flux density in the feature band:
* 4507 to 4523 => -0.12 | 1.86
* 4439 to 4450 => -0.09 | 1.72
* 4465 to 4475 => -0.02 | 1.65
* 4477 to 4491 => -0.12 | 1.82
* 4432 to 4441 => 0.00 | 1.58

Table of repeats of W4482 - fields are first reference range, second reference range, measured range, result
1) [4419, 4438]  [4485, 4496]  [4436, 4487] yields 0.02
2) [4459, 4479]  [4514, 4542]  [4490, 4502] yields 0.01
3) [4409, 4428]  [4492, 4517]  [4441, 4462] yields 0.02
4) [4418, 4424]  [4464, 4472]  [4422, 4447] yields -0.02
